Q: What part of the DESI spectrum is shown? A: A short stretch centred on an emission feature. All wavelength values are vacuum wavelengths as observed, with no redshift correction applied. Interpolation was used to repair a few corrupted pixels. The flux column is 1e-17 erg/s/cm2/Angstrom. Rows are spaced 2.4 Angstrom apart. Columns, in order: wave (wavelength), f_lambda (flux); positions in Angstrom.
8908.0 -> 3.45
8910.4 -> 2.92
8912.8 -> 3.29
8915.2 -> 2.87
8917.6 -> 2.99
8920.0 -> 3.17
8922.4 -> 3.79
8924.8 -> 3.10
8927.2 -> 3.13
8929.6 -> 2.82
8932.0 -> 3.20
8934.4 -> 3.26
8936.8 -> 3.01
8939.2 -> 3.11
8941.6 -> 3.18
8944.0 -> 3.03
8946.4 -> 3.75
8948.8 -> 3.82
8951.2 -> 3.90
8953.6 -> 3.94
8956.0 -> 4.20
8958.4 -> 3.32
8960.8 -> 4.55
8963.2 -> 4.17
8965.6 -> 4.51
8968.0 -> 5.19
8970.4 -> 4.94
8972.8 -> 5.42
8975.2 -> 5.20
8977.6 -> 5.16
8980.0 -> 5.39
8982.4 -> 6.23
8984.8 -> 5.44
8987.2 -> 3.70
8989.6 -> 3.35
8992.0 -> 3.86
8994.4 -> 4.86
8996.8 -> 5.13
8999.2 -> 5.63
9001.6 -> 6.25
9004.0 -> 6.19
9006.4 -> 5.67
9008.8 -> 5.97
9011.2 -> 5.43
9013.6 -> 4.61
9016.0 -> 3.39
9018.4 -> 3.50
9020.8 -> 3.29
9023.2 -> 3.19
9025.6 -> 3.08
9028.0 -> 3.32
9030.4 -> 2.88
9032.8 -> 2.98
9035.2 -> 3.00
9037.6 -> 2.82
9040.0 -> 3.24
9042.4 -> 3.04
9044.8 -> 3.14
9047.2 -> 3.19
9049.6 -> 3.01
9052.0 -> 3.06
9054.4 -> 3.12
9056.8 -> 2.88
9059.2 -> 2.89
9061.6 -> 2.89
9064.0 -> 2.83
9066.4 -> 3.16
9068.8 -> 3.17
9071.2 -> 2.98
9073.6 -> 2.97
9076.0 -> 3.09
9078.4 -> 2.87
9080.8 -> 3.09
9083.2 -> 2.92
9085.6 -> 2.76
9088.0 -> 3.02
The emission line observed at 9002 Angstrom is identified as [N II]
